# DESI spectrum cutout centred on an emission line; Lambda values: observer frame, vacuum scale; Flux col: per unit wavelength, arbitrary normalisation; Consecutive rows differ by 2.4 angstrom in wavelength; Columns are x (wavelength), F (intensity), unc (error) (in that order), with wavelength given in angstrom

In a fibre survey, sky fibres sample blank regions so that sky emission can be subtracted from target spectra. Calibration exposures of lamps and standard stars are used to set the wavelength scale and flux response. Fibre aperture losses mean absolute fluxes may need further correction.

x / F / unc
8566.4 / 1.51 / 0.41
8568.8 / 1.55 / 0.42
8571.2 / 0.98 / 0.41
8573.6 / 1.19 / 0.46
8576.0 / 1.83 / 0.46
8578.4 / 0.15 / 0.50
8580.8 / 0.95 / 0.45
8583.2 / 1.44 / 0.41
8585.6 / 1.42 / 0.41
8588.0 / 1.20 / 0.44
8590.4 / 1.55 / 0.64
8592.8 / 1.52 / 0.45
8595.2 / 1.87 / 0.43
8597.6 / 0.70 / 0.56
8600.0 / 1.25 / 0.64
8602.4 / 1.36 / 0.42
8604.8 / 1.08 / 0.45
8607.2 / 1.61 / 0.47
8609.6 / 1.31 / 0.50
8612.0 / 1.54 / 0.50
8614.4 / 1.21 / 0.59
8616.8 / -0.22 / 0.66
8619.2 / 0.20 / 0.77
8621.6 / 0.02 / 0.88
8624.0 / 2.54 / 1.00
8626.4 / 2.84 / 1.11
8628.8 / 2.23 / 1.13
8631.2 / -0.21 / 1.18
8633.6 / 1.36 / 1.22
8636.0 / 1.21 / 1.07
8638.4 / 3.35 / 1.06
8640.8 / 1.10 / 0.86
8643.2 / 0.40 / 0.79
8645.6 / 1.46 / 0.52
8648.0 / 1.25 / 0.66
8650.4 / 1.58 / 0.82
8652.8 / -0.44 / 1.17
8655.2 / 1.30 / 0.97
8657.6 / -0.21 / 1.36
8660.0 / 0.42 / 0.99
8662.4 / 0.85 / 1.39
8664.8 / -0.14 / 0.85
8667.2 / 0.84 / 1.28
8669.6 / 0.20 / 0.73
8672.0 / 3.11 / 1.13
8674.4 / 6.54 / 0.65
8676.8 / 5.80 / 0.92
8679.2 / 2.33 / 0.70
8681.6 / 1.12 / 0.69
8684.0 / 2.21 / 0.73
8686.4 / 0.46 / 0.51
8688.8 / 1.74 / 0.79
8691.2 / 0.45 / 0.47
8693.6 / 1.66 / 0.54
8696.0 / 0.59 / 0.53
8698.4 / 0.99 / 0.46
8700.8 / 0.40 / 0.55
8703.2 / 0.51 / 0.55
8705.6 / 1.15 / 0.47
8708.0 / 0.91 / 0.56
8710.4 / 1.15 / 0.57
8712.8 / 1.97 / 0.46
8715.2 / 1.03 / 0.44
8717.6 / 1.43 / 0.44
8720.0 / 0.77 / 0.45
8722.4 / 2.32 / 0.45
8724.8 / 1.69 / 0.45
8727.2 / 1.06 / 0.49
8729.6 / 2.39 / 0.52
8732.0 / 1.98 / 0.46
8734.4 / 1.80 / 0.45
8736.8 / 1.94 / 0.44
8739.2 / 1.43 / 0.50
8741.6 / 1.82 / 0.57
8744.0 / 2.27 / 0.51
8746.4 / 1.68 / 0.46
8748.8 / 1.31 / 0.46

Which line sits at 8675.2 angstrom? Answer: H-gamma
